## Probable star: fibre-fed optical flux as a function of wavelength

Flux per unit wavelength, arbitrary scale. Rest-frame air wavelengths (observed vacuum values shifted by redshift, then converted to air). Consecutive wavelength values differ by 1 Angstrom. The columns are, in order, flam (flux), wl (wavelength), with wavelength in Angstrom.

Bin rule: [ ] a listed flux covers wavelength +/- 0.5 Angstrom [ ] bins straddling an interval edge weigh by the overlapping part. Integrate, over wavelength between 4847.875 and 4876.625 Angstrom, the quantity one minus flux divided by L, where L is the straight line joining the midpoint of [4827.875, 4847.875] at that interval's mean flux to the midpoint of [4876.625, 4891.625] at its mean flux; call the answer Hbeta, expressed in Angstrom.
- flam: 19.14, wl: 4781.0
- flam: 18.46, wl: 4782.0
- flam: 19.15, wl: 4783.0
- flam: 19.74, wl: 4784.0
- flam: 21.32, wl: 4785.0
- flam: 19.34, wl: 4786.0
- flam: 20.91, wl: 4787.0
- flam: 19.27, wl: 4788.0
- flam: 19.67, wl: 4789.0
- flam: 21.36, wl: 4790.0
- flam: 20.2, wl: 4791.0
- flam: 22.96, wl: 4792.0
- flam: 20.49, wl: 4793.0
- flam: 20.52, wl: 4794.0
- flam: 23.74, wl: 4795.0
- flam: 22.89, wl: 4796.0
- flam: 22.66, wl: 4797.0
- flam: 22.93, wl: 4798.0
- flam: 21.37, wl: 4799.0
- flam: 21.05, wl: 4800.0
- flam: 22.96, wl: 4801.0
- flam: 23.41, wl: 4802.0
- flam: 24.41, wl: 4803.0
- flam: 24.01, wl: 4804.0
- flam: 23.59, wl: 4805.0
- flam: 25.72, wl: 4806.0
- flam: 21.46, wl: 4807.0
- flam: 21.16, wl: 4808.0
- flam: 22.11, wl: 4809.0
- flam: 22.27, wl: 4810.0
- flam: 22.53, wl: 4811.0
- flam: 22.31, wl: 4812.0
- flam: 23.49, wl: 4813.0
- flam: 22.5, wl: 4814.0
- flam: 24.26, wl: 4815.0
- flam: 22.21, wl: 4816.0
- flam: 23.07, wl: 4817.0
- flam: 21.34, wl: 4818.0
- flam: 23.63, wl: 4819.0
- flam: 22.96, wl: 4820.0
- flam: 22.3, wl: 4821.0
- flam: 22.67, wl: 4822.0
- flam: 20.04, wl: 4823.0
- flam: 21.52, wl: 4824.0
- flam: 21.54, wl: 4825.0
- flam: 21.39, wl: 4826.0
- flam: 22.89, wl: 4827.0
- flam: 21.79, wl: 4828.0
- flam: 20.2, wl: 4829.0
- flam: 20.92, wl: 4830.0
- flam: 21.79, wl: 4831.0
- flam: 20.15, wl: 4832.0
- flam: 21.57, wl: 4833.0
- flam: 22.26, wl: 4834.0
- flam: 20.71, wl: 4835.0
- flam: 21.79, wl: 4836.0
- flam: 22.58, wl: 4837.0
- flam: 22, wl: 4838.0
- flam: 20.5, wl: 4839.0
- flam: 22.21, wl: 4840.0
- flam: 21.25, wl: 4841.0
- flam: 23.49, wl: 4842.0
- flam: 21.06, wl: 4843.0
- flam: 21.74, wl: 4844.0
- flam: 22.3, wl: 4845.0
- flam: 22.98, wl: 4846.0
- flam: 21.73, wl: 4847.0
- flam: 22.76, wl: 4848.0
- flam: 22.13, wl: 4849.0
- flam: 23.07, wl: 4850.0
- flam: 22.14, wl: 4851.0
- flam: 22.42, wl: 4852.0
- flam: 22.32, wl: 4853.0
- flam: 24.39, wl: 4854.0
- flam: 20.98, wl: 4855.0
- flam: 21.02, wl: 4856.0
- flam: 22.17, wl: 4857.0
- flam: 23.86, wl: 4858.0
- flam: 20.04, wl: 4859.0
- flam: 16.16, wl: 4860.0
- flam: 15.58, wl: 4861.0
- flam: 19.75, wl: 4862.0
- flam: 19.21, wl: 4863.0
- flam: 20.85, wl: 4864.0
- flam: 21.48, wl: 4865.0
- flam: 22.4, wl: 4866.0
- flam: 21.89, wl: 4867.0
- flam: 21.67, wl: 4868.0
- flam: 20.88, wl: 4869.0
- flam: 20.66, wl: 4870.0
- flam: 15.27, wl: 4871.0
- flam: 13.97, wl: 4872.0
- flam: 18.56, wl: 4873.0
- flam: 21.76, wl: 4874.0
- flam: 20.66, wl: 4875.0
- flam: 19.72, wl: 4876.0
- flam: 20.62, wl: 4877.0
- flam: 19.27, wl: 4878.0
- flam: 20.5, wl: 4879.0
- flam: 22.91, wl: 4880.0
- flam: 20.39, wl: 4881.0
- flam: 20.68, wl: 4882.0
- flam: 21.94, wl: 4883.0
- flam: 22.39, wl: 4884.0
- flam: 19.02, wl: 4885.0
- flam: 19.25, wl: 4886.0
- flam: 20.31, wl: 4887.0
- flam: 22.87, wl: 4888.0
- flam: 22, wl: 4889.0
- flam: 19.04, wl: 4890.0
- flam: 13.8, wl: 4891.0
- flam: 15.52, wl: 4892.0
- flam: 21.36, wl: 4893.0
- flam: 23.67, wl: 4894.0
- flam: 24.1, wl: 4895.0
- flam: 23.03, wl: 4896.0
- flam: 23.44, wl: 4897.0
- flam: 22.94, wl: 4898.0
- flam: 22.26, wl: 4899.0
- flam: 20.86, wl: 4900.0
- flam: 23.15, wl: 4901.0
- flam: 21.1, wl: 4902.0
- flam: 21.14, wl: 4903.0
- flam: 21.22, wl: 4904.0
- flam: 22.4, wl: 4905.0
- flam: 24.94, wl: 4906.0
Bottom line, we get 0.5 Angstrom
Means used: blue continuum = 21.7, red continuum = 20.3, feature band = 20.6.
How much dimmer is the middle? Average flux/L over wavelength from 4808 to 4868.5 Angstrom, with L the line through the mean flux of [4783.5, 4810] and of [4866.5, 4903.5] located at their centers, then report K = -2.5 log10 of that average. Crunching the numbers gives -0.02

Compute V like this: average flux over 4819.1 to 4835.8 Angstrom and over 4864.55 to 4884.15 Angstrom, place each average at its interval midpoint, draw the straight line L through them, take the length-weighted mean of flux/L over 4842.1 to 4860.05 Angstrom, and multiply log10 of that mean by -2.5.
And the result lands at -0.05 mag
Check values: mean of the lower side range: 21.6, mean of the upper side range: 20.3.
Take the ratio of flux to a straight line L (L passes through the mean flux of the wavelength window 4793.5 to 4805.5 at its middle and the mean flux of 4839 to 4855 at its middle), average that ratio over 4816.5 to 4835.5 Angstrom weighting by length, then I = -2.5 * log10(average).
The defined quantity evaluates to 0.04 mag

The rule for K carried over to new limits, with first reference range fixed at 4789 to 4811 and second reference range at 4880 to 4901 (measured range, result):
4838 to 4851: -0.019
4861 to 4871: 0.051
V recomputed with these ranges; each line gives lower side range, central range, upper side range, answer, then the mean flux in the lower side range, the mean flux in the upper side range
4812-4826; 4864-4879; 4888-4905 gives 0.086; 22.4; 21.3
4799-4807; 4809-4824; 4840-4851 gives 0.023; 23.3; 22.2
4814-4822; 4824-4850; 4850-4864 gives 0.003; 22.8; 20.9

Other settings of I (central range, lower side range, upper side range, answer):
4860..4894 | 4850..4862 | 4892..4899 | 0.100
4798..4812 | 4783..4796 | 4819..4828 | -0.069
